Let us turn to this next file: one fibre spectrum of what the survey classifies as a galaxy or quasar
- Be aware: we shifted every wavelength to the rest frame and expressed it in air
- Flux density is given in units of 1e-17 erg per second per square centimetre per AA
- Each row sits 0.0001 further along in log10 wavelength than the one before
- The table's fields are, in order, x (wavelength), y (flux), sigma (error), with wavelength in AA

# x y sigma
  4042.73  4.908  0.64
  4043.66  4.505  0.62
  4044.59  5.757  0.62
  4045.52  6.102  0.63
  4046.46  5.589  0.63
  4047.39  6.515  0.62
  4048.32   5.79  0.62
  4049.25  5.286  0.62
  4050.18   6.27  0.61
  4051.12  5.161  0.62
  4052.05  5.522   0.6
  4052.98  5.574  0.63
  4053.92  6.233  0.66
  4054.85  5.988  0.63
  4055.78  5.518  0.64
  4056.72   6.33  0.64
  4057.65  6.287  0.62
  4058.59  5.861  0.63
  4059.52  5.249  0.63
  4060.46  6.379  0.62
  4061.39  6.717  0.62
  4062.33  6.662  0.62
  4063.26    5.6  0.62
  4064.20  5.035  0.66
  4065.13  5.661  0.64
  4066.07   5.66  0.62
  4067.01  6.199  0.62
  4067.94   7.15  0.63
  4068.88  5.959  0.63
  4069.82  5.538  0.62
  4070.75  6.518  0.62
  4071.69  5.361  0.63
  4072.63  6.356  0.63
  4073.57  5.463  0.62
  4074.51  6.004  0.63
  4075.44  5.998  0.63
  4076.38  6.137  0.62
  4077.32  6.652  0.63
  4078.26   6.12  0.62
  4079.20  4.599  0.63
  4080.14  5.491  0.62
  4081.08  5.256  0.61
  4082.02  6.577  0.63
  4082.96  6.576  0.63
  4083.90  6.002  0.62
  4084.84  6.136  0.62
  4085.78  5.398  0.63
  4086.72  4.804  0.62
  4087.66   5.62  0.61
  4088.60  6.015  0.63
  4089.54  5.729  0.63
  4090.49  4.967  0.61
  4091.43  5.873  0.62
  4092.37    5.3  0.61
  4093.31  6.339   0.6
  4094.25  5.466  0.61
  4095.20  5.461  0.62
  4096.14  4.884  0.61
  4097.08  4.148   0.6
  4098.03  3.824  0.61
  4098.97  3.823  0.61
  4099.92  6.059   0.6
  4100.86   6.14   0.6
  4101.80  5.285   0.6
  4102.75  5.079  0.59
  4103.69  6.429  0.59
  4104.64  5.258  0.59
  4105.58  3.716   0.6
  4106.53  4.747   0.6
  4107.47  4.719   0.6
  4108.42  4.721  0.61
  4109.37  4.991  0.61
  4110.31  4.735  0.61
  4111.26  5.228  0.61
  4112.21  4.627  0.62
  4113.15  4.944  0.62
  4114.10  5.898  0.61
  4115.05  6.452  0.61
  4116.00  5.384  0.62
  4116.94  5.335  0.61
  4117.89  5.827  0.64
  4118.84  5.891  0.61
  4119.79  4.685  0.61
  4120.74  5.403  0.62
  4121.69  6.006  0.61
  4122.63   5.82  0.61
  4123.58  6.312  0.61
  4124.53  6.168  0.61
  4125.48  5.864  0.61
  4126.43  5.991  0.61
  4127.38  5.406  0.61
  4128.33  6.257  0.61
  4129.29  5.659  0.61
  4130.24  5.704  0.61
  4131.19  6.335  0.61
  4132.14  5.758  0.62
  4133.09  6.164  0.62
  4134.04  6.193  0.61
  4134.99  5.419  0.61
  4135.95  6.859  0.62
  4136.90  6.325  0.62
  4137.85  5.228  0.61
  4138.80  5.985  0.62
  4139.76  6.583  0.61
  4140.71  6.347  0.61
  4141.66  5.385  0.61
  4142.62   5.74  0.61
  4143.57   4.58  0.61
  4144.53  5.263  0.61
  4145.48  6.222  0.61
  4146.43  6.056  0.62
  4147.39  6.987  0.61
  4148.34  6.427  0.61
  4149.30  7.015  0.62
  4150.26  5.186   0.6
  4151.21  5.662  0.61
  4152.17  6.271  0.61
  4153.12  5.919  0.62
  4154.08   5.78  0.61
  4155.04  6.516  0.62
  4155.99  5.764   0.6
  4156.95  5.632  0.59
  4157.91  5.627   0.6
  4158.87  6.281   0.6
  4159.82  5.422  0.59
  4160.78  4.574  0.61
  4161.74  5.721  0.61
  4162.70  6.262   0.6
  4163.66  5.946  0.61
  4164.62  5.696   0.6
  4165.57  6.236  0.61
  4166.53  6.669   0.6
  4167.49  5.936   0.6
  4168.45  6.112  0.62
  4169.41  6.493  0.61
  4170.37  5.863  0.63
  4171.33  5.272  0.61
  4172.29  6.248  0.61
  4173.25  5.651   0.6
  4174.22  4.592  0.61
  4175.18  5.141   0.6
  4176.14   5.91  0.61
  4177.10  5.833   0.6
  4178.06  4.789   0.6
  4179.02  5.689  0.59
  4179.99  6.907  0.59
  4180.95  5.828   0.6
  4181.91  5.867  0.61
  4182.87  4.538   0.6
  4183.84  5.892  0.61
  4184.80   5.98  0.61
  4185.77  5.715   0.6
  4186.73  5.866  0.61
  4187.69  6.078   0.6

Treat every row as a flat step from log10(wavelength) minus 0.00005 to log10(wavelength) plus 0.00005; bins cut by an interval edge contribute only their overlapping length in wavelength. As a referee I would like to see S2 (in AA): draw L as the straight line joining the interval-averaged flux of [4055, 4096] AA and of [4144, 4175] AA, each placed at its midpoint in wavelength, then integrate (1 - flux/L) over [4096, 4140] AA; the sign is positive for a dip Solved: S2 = 2.9 AA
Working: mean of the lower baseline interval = 5.85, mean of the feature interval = 5.49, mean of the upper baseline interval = 5.9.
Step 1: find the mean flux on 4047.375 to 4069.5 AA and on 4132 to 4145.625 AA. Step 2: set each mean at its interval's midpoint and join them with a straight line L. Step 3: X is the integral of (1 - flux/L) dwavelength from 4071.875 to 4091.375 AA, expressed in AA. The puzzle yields 0.4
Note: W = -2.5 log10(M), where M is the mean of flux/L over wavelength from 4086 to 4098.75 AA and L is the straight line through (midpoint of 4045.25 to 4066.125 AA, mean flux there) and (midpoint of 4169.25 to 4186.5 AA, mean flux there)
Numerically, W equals 0.11 mag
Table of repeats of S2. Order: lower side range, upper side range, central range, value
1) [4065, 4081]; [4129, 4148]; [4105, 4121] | 2.2 AA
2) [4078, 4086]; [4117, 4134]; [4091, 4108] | 2.0 AA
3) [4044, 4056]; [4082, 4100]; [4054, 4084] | -1.9 AA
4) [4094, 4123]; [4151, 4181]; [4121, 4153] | -2.7 AA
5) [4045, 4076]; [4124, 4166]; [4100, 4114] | 2.0 AA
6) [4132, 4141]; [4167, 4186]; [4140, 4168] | 0.1 AA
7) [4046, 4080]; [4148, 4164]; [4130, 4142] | -0.3 AA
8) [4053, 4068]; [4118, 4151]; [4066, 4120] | 4.0 AA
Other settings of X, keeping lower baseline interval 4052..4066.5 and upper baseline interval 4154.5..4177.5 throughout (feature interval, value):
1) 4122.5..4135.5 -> -0.21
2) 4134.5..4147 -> -0.05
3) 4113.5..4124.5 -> 0.21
